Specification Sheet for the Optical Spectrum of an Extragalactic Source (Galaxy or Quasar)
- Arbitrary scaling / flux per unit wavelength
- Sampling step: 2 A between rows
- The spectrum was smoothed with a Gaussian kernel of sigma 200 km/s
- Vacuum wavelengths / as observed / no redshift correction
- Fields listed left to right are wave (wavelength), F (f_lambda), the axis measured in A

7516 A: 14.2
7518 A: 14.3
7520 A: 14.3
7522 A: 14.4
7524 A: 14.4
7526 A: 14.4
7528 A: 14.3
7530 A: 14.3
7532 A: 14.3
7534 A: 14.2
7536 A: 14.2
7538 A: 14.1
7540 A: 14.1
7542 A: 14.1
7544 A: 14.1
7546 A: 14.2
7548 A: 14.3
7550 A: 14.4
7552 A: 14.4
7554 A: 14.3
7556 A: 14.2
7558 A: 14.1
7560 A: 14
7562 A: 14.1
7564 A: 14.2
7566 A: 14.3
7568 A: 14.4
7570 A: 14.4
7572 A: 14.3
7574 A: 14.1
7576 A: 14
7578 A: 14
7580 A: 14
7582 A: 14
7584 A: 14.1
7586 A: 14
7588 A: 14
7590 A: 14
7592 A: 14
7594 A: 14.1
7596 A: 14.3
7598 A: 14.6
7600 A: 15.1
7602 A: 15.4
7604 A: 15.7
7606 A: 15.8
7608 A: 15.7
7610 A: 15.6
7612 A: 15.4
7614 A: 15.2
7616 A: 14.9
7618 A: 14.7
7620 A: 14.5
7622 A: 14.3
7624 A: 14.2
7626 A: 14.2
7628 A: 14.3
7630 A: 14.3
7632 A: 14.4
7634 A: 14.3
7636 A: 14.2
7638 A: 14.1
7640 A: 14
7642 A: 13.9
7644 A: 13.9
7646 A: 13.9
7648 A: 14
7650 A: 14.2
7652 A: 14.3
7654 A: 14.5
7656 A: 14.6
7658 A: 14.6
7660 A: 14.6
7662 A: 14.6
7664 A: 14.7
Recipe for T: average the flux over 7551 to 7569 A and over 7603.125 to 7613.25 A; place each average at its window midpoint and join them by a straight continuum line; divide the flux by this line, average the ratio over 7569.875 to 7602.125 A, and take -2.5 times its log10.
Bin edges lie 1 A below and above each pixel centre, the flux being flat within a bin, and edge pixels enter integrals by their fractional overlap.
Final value 0.06 mag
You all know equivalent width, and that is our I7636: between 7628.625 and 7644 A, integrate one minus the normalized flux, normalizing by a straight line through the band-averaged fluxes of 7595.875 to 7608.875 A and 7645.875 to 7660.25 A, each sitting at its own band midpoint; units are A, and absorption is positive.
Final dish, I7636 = 0.5 A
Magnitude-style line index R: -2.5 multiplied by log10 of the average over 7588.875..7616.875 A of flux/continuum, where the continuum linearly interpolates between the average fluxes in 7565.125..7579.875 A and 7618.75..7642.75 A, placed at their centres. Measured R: -0.06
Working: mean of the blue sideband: 14.2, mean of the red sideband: 14.2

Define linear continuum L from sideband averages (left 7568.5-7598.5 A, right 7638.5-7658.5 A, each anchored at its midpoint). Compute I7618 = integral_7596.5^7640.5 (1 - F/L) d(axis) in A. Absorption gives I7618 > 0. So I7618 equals -1.9 A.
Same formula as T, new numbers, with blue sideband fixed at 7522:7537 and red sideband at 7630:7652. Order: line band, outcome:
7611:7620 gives -0.06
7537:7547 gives 0.01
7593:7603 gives -0.04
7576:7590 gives 0.02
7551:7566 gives 0.00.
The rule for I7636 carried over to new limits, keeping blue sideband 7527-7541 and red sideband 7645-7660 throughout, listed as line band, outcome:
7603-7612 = -0.87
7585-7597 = 0.17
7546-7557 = -0.06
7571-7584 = 0.17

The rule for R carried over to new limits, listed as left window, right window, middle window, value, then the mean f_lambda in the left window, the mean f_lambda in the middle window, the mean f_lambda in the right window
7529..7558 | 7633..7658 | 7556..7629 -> -0.02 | 14.2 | 14.5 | 14.2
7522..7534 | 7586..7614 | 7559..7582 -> 0.04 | 14.3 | 14.2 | 14.9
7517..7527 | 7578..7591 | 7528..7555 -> 0.00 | 14.4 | 14.2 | 14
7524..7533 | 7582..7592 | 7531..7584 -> 0.00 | 14.3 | 14.2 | 14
